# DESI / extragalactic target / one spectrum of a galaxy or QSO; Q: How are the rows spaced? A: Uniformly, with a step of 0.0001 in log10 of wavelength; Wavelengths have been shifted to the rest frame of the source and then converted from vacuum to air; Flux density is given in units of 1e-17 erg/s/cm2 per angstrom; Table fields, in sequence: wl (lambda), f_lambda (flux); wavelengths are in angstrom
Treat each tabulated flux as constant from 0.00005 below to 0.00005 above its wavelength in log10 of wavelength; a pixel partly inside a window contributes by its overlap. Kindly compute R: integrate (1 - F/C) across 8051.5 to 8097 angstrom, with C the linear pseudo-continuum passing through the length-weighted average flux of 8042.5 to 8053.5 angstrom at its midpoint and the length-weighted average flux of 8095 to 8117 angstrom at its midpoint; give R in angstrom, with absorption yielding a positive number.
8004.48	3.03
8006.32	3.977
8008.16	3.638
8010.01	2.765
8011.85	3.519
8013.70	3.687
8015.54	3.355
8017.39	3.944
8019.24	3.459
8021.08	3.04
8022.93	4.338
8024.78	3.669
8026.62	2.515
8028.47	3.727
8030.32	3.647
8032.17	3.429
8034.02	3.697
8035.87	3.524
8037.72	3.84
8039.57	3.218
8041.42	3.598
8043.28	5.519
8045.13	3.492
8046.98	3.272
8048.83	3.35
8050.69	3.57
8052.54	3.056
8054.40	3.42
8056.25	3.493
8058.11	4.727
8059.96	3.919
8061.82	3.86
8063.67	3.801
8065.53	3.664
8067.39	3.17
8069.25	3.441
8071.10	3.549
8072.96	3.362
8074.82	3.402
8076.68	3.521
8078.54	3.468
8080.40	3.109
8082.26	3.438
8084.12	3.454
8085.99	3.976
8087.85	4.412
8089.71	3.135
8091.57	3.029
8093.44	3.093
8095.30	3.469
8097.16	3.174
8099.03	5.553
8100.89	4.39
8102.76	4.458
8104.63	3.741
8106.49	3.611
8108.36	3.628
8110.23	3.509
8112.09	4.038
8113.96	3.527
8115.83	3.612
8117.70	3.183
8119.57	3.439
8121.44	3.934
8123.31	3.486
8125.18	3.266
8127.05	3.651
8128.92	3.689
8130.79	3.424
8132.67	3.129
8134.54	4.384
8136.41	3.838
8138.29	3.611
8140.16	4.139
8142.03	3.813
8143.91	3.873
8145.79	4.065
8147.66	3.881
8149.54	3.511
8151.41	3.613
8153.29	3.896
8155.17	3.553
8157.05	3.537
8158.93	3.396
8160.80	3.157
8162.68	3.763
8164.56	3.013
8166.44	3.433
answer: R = 2.9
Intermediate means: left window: 3.68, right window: 3.9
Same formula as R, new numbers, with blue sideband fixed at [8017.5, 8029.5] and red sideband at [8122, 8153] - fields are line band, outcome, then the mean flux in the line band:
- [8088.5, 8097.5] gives 1.0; 3.22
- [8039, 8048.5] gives -0.8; 3.81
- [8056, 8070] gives -0.8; 3.78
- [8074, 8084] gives 0.6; 3.39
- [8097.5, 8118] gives -1.5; 3.93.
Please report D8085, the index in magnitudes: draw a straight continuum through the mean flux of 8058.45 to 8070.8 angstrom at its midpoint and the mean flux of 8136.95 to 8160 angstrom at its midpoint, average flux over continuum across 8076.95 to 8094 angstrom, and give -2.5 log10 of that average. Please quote 0.07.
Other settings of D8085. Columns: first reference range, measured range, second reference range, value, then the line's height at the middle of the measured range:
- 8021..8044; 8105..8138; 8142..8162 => 0.02 mag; 3.66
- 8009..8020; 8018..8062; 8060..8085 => -0.05 mag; 3.47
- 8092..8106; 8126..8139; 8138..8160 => 0.04 mag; 3.81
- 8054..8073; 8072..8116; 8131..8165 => 0.01 mag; 3.69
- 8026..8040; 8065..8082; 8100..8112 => 0.09 mag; 3.71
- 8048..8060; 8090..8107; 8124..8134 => -0.08 mag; 3.54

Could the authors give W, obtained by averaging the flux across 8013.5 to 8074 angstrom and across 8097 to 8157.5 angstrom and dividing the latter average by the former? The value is 1.0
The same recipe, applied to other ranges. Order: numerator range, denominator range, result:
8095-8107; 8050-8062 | 1.10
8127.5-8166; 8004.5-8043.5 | 1.02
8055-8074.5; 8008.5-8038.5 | 1.05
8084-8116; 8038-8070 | 1.03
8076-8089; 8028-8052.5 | 0.99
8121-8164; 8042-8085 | 1.02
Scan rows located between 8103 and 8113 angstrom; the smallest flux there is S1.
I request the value 3.509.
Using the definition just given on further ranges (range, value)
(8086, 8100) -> 3.029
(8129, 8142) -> 3.129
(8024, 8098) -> 2.515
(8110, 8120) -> 3.183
